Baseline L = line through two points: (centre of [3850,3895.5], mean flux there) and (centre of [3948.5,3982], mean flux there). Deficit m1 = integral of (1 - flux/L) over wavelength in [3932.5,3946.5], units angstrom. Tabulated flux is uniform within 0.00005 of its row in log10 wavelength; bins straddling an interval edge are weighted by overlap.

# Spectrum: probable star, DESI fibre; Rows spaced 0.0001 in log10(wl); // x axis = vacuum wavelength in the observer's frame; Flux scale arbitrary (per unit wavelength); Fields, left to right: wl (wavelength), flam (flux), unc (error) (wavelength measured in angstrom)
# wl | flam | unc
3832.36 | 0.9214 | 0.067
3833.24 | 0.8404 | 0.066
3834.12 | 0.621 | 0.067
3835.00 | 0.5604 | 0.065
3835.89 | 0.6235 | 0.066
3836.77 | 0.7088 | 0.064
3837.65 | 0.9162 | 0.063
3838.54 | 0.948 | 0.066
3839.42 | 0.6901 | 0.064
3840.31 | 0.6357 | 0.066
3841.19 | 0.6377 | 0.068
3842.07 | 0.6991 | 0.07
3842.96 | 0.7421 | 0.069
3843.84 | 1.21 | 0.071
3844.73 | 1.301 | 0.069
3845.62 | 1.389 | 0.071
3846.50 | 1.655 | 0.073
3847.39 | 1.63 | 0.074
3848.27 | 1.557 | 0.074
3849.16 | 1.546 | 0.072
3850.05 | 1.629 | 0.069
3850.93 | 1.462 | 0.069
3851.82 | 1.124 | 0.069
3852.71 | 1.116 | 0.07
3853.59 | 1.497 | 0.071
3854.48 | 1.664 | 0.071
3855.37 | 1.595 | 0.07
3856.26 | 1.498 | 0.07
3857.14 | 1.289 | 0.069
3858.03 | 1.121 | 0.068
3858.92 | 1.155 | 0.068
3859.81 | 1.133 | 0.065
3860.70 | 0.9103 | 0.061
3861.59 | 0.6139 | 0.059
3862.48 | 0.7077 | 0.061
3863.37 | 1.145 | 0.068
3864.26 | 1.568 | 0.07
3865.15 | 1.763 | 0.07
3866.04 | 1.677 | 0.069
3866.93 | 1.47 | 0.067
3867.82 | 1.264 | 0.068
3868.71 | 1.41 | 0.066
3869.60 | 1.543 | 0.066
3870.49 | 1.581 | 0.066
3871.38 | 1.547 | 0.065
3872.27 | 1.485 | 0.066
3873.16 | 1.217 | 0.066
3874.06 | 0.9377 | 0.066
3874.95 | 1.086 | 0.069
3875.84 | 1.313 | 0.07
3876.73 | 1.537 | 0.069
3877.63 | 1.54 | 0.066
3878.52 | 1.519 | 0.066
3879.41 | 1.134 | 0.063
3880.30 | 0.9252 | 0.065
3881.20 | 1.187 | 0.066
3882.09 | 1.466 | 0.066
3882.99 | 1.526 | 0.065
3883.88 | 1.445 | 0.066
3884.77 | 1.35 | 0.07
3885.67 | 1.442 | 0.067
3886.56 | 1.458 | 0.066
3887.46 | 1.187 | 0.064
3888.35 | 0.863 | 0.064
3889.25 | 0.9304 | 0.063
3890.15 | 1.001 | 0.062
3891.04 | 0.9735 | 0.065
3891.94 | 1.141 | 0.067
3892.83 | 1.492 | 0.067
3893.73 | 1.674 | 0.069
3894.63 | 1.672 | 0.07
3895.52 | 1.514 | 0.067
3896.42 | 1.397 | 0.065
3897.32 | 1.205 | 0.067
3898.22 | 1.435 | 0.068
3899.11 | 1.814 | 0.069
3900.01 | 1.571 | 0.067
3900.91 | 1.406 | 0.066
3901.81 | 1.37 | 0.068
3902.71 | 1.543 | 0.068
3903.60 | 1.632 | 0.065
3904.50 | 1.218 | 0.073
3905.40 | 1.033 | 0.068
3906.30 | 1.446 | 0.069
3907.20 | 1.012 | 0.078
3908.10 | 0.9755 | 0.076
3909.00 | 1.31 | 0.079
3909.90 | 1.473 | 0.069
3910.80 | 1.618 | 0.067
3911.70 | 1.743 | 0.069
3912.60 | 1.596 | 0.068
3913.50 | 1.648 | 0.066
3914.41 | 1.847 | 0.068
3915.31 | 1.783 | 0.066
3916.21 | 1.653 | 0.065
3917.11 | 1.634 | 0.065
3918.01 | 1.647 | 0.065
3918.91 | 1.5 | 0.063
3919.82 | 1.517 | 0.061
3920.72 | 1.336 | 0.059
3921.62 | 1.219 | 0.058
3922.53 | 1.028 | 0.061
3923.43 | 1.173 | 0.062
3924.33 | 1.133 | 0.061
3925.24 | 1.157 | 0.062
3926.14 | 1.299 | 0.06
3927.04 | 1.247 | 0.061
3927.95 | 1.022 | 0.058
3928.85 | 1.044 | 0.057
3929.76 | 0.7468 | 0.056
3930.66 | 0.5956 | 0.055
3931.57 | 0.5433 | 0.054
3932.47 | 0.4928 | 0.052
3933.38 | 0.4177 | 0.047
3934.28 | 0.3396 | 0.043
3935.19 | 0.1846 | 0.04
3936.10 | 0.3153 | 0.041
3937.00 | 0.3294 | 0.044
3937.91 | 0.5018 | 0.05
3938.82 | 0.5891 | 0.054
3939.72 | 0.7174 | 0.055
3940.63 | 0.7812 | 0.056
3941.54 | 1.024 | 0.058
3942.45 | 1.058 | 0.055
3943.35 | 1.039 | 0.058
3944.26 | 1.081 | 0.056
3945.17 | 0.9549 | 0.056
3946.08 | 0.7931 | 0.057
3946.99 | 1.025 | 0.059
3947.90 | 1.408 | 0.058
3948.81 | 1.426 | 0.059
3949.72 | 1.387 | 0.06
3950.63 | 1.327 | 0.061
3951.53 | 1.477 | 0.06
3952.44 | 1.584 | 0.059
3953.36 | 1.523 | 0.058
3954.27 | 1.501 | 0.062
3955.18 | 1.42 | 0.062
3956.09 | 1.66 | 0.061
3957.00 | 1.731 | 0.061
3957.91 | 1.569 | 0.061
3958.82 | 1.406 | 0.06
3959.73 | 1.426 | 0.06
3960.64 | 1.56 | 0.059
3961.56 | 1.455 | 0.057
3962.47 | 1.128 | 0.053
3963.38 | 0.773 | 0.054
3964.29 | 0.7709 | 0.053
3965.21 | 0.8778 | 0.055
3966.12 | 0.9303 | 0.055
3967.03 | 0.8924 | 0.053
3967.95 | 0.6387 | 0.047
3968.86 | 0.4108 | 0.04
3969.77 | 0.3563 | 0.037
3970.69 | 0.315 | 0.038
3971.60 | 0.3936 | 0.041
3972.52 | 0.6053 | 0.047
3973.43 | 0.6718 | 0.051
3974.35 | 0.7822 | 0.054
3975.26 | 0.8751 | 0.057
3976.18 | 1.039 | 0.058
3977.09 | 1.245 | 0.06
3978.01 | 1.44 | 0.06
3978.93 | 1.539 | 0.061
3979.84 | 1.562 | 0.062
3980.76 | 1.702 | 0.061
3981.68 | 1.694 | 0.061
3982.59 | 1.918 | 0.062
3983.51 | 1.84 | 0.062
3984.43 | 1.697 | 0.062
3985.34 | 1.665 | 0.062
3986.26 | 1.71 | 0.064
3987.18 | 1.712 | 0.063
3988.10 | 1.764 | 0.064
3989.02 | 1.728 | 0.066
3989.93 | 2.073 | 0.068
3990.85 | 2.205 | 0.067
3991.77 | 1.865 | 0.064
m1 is 6.2 angstrom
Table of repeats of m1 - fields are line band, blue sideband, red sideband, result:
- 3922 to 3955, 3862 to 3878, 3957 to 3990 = 8.2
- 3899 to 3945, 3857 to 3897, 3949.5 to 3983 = 3.8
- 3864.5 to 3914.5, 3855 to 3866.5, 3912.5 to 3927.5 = -1.9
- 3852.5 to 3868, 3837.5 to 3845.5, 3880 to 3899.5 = -3.5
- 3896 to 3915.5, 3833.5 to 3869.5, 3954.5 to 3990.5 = -3.9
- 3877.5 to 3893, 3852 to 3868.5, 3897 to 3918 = 1.6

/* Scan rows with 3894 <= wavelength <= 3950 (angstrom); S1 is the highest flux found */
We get 1.847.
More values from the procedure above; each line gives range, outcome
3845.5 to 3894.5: 1.763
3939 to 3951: 1.426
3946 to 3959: 1.731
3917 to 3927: 1.647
